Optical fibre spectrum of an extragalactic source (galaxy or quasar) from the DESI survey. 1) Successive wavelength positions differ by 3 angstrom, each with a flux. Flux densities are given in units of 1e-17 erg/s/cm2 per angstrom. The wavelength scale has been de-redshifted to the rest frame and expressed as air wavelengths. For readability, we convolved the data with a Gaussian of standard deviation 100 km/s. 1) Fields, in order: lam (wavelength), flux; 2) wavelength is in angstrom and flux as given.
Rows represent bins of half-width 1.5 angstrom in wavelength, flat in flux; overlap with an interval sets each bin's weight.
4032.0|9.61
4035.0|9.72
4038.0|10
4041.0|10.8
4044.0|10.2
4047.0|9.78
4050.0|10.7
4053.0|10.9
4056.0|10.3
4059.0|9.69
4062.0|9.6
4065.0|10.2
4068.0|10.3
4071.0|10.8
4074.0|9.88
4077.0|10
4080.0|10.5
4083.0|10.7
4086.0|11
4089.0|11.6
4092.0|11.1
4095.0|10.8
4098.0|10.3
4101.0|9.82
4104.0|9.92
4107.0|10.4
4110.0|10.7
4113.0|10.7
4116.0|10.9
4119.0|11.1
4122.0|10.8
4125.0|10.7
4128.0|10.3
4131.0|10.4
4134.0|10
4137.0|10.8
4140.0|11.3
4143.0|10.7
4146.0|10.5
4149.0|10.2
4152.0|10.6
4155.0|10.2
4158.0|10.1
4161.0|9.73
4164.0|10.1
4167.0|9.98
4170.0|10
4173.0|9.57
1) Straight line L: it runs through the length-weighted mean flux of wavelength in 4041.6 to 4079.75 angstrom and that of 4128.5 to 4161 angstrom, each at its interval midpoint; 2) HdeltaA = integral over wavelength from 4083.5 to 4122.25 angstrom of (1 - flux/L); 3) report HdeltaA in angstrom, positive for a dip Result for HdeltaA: -1.4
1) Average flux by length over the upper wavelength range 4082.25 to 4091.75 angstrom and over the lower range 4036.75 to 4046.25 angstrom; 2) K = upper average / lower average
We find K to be 1.1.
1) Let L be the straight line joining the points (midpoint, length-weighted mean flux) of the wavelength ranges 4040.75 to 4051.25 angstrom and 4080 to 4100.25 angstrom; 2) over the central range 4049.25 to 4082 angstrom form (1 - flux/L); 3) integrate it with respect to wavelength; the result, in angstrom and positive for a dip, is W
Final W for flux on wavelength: 0.9 angstrom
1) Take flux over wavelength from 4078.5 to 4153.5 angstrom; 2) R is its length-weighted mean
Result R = 10.6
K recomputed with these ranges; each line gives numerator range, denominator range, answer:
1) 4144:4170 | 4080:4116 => 0.96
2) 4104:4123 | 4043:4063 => 1.05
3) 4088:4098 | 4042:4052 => 1.07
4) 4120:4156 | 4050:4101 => 1.01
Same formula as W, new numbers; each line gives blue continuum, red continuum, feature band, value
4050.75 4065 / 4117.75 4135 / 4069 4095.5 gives -1.0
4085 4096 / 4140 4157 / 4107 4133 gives 0.4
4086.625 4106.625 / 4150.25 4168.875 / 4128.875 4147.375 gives -0.6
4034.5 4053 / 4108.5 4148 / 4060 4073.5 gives 0.3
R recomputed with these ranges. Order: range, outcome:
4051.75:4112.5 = 10.4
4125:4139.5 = 10.5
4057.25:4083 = 10.2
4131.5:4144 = 10.7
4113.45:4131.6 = 10.7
